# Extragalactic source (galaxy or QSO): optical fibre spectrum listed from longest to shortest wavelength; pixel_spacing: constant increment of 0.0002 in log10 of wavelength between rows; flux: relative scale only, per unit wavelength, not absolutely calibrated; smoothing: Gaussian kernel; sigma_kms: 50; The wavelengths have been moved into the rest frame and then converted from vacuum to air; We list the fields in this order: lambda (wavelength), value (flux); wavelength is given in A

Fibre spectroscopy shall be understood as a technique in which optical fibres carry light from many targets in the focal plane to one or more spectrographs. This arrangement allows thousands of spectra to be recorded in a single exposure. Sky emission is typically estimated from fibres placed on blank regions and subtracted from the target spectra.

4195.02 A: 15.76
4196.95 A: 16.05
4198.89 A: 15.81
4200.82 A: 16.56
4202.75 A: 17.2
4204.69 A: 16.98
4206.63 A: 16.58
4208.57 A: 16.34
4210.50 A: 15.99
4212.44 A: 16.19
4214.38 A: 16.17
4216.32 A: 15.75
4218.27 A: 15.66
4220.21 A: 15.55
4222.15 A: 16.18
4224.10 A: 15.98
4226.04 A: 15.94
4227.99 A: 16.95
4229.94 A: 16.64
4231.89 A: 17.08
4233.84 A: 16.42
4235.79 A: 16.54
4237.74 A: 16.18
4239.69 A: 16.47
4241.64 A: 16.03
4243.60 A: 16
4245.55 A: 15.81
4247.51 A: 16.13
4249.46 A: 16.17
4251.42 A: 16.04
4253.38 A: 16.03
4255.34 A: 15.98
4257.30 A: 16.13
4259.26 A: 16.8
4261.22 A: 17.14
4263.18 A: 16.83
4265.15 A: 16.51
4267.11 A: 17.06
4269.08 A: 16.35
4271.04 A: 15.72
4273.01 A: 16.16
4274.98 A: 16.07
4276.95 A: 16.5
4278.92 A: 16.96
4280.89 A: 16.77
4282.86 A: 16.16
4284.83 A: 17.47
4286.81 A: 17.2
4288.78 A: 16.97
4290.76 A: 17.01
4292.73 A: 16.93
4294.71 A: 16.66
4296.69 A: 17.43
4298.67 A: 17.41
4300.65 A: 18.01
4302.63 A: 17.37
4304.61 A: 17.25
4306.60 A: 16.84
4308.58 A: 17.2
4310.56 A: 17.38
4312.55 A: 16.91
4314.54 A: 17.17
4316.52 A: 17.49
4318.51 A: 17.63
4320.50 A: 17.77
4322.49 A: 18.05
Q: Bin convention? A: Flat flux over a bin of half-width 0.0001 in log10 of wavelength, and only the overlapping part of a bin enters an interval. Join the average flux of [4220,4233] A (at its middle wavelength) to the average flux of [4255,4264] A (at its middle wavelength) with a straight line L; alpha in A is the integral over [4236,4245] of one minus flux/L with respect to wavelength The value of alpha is 0.2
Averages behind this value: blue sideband 16.4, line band 16.2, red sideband 16.6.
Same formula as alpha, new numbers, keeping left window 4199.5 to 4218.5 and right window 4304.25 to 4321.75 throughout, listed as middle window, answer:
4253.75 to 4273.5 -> 0.5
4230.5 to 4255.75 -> 0.7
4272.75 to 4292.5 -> 0.3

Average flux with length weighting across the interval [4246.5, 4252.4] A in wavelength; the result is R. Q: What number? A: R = 16.1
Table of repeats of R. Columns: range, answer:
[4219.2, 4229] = 16.1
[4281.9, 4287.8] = 17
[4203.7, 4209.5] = 16.6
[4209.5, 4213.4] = 16.1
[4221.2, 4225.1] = 16.1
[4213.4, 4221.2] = 15.8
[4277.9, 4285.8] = 16.8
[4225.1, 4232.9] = 16.6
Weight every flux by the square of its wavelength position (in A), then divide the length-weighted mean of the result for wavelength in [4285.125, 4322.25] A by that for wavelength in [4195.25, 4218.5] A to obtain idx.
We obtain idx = 1.1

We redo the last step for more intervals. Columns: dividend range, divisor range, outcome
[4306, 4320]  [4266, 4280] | 1.07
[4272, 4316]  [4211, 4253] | 1.08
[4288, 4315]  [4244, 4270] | 1.07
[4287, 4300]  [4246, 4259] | 1.08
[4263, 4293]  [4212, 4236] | 1.05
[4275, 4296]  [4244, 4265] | 1.05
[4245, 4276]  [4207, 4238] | 1.02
